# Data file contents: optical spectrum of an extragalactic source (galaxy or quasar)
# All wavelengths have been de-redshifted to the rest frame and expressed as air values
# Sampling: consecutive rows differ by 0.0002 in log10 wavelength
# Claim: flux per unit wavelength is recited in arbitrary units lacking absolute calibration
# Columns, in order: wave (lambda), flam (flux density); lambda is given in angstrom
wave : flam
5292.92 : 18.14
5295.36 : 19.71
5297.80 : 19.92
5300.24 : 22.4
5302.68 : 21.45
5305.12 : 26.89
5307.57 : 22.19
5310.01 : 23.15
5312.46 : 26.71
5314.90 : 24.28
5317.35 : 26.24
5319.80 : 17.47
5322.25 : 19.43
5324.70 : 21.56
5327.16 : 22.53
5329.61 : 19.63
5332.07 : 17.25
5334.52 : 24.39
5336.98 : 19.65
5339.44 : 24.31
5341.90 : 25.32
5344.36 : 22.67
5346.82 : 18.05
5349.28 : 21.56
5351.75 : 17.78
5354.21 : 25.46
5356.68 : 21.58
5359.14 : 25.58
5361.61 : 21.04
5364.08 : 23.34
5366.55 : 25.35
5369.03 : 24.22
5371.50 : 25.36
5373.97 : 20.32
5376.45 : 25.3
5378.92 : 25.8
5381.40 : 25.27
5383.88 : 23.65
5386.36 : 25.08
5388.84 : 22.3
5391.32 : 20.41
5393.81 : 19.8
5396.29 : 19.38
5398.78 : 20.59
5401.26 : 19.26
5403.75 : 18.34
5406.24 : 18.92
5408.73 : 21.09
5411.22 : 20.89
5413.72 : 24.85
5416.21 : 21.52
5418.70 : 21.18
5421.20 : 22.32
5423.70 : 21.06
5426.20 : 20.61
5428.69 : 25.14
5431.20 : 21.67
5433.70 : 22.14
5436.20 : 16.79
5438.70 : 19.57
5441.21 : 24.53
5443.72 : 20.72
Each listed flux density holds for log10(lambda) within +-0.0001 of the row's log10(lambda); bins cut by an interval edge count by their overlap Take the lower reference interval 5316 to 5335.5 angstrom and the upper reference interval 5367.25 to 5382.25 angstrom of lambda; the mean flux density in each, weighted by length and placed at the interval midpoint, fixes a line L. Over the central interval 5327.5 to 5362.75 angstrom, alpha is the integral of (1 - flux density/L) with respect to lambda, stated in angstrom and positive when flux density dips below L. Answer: 0.9 angstrom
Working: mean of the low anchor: 21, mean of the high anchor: 24.4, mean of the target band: 21.8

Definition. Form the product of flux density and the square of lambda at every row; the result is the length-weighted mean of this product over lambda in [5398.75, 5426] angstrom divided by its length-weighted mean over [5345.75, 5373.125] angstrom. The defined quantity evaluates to 0.9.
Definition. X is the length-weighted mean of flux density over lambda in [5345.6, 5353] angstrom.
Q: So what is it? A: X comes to 19.2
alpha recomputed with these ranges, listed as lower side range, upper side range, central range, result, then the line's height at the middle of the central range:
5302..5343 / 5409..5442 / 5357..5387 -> -2.72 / 22.1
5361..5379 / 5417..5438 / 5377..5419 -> 1.64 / 22.6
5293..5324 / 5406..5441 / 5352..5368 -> -1.06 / 21.9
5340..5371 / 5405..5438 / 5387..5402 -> 0.98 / 21.9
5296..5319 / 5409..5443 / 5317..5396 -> 1.27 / 22.7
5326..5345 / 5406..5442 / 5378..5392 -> -1.37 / 21.7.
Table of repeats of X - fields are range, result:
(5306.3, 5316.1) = 24.1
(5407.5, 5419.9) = 21.9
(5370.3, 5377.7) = 23.7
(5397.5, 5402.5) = 19.9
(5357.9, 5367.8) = 23.8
